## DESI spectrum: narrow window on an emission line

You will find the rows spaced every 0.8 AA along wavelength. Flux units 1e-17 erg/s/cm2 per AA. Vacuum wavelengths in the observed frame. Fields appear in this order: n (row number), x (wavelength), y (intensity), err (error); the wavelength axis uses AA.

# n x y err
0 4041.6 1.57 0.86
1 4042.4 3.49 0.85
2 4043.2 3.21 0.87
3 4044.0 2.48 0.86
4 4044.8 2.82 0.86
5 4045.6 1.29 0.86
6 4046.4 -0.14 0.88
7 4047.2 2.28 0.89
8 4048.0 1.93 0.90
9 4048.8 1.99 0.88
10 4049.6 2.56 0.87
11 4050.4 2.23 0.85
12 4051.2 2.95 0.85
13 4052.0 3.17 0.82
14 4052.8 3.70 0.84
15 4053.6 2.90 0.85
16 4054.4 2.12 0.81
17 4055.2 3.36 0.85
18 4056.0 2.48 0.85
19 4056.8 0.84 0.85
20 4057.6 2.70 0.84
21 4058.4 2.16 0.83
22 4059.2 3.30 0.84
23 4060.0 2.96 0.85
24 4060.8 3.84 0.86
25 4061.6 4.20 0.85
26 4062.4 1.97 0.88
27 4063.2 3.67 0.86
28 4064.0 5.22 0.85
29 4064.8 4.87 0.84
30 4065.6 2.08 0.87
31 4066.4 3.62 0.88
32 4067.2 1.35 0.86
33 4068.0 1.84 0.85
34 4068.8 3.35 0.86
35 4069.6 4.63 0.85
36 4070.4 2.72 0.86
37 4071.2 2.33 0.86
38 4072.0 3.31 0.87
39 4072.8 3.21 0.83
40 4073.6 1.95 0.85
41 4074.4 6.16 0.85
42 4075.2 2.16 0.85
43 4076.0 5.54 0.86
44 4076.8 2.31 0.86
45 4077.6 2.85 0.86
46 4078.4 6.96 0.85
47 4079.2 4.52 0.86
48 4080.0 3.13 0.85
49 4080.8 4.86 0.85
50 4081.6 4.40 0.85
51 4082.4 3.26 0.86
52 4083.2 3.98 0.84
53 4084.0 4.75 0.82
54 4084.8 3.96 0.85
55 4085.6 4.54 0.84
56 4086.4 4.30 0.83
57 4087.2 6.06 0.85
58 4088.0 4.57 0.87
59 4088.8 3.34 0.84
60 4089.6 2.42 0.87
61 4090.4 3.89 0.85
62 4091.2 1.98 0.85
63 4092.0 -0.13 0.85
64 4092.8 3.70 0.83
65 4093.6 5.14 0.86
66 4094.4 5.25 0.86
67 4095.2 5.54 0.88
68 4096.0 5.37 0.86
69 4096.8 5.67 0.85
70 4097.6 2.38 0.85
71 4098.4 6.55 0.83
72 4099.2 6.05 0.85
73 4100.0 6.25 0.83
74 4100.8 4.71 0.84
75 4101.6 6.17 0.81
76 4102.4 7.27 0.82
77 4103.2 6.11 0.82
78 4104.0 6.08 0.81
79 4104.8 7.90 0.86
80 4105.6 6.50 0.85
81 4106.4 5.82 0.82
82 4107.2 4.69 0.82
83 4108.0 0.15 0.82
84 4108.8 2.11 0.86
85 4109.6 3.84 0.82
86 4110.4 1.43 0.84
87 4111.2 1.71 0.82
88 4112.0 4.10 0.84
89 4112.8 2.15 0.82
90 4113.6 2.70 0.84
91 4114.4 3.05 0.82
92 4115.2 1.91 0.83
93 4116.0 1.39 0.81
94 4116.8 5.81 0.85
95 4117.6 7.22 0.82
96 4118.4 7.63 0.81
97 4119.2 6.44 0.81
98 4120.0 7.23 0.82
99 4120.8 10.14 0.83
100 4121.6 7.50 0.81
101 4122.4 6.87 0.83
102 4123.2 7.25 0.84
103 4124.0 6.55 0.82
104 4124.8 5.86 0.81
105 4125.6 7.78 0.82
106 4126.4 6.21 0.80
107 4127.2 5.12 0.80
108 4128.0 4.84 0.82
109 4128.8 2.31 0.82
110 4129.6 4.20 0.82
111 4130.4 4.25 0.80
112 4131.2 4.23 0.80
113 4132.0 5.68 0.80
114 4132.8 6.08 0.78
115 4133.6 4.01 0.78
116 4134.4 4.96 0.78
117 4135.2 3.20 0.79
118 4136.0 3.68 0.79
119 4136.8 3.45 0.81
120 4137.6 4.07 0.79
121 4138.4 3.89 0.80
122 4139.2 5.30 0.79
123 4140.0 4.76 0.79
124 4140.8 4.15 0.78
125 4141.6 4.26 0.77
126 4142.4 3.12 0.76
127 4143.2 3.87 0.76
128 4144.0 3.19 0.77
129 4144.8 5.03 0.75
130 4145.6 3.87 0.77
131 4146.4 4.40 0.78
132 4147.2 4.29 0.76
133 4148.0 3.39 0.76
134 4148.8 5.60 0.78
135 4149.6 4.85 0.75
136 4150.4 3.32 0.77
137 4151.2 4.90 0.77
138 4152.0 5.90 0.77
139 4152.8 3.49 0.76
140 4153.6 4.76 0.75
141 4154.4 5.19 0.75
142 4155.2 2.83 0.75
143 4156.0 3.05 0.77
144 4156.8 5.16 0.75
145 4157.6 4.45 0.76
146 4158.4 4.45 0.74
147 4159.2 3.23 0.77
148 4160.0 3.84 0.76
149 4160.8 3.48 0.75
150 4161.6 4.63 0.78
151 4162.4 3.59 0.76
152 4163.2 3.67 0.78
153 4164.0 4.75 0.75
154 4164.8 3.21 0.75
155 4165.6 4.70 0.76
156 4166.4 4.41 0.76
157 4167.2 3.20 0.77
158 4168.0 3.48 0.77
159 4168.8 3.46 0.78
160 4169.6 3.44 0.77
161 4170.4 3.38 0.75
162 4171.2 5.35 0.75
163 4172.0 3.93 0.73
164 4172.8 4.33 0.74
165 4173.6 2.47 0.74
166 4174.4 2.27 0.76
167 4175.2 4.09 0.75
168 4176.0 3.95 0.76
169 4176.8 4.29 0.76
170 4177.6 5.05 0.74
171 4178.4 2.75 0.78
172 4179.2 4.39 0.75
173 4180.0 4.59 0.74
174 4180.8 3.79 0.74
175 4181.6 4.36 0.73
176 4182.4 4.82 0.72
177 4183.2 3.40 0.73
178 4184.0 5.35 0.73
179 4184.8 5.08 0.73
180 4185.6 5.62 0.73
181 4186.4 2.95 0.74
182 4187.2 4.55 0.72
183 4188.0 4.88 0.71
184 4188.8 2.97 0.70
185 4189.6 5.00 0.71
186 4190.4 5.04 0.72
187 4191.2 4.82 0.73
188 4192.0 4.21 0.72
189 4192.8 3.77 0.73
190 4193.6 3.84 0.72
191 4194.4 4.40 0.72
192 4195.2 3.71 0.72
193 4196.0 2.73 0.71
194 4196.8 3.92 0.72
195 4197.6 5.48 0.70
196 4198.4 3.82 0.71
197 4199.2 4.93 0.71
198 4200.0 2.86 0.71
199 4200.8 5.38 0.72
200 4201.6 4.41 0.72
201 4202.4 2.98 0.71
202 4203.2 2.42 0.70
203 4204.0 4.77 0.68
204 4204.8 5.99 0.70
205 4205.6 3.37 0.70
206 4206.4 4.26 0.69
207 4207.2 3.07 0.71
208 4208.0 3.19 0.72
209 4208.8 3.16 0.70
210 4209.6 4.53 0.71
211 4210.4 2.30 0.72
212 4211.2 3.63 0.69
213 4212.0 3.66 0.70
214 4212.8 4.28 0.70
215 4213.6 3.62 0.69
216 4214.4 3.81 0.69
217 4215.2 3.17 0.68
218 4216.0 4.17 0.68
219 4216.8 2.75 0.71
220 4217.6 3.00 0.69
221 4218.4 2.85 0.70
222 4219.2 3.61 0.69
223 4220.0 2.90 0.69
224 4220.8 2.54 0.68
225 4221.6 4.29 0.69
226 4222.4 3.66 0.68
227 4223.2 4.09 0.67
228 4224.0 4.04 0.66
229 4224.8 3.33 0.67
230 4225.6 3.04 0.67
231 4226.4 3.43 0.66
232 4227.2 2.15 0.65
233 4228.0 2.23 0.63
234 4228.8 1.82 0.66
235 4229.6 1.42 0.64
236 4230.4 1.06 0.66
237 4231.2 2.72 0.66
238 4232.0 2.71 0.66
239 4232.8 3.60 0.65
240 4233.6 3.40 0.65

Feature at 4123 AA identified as Lyman alpha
